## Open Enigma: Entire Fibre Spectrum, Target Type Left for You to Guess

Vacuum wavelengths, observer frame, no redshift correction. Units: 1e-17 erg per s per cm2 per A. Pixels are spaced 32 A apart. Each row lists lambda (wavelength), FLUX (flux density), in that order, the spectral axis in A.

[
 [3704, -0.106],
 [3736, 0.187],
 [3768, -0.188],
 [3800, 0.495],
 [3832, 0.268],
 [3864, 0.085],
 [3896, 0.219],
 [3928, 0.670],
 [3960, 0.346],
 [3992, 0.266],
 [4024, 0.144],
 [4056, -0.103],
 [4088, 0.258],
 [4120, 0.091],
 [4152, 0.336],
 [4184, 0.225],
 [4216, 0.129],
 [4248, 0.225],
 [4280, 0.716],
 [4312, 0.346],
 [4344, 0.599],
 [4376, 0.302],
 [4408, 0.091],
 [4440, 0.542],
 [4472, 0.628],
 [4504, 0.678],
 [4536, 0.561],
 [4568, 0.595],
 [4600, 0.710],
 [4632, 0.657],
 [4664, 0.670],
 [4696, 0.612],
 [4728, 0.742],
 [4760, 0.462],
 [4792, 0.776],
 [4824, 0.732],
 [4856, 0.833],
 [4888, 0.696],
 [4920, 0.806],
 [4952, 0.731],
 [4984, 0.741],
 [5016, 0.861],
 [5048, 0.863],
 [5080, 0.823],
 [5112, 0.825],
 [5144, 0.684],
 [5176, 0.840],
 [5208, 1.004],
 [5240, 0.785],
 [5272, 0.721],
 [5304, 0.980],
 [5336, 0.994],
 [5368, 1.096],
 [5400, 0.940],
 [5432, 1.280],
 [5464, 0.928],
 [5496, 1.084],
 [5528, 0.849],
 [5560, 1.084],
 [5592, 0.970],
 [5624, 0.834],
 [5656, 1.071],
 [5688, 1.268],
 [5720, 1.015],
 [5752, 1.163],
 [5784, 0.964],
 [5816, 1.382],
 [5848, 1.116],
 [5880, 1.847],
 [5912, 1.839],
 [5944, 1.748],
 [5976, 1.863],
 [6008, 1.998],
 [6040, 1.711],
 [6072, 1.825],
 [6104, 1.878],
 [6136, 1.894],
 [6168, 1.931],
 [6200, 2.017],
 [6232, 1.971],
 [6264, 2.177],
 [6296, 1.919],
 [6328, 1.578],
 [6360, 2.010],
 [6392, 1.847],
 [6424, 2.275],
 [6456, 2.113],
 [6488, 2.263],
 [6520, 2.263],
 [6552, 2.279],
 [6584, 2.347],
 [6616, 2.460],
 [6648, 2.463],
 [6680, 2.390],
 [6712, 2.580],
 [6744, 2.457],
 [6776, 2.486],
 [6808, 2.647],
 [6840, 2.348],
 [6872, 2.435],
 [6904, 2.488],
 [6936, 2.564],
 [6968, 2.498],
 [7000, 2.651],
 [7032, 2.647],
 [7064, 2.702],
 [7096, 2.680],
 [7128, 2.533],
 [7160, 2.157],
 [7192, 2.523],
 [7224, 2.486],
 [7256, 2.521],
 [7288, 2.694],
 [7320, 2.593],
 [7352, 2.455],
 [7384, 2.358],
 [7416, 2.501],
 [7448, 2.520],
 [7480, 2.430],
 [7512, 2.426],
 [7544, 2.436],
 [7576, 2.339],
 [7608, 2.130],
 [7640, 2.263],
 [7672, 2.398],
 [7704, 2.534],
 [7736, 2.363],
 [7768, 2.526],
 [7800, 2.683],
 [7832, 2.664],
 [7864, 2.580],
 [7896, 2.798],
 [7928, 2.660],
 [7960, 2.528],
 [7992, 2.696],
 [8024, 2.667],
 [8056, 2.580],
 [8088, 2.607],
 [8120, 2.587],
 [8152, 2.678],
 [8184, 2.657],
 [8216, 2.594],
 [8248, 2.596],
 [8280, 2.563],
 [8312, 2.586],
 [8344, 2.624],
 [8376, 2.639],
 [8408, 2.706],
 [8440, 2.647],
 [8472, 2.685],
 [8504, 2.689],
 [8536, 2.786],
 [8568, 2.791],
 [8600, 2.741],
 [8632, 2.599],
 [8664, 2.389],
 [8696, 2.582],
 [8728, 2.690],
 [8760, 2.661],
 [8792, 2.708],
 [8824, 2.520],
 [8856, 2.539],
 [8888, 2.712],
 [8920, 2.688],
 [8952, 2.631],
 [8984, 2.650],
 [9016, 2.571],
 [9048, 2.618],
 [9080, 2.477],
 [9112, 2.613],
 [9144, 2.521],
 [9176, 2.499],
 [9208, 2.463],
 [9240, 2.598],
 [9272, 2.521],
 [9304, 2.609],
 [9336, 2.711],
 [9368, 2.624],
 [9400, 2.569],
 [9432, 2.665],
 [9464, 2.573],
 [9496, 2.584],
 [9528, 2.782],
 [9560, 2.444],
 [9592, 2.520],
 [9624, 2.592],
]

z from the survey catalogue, 0.471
